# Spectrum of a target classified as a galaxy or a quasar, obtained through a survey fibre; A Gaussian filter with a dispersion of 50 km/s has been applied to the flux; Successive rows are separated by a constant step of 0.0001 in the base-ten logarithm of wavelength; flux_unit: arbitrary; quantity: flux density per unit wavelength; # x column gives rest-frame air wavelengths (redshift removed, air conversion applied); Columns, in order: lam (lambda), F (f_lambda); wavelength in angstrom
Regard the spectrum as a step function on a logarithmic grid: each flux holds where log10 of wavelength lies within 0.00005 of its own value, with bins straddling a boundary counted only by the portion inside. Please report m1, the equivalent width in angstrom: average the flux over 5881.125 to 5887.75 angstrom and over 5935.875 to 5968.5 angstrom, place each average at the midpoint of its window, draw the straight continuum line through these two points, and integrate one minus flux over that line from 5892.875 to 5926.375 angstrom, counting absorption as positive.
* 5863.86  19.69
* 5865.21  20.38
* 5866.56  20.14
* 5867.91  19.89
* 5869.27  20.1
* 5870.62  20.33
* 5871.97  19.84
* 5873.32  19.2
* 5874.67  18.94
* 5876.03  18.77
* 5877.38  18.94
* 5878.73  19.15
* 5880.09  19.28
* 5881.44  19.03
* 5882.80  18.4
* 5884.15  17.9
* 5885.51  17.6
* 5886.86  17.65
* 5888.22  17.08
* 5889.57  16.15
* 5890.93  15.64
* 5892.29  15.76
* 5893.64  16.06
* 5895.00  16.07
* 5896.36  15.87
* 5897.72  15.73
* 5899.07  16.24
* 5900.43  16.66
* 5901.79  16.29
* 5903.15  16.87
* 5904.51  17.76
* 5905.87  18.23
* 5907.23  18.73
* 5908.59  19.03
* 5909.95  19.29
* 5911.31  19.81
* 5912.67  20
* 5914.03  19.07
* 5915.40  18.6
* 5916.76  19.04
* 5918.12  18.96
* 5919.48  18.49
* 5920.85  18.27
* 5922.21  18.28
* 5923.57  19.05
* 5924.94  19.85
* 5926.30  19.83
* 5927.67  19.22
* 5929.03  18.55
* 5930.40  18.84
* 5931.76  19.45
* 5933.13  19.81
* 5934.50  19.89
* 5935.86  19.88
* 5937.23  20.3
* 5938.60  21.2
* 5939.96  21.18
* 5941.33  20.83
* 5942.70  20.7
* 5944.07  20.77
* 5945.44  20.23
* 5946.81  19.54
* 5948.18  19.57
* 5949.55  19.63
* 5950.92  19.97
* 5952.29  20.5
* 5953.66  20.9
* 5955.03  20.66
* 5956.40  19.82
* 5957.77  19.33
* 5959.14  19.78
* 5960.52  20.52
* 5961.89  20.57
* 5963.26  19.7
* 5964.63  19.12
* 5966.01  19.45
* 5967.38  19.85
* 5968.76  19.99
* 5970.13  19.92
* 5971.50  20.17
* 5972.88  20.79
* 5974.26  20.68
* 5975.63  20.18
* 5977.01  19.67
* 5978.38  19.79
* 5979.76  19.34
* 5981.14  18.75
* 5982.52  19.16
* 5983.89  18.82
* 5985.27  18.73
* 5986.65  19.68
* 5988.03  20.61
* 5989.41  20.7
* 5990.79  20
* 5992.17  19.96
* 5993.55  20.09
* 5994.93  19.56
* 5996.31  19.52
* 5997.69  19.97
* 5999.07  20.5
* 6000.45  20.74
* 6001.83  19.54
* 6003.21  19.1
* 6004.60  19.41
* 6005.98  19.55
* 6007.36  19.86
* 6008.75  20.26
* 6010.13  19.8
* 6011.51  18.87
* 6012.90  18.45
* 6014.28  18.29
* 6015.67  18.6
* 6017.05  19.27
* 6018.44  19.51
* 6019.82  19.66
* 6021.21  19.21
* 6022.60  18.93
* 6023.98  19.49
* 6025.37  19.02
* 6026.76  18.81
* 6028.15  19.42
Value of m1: 1.4 angstrom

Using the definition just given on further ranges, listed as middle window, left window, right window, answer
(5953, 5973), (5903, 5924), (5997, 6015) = -0.9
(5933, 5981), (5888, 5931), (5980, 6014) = -3.2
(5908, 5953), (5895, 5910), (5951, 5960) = -2.1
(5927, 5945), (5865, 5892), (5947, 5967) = -0.4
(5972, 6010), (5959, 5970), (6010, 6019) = -0.9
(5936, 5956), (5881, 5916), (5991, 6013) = -2.0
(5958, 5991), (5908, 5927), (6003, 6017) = -1.1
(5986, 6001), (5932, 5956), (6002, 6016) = -0.5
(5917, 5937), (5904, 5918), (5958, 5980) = 0.1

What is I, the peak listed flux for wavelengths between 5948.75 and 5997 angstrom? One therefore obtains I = 20.9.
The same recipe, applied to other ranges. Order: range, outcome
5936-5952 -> 21.2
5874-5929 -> 20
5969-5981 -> 20.79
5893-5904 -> 16.87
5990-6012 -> 20.74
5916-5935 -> 19.89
